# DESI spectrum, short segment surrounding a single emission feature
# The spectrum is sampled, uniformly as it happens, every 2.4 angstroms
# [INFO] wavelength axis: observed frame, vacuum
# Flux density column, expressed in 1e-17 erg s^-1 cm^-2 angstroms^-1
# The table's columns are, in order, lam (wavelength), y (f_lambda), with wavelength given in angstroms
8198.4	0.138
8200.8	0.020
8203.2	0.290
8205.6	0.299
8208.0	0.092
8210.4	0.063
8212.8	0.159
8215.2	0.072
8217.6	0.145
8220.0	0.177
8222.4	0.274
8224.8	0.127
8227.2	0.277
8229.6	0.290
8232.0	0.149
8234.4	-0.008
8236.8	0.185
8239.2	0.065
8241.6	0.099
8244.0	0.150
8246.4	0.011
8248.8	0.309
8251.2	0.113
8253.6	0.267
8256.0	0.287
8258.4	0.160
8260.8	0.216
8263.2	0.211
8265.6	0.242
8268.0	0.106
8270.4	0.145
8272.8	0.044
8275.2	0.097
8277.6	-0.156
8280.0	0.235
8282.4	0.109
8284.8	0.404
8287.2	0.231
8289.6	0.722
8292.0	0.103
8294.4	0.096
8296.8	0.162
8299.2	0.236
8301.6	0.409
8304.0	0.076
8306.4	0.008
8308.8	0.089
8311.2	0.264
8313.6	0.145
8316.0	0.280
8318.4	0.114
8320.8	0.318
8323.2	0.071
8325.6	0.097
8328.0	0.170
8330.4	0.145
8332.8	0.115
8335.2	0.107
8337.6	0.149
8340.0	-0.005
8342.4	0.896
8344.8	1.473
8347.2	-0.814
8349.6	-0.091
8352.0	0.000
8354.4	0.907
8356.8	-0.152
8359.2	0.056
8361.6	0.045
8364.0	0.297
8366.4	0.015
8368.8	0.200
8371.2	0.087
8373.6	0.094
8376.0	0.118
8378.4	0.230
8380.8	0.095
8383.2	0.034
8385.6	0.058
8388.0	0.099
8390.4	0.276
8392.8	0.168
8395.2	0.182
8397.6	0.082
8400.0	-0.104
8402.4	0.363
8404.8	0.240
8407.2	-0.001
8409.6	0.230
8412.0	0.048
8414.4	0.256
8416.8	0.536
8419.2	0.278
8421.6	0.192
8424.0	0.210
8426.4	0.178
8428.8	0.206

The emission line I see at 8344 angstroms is H-beta 4861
